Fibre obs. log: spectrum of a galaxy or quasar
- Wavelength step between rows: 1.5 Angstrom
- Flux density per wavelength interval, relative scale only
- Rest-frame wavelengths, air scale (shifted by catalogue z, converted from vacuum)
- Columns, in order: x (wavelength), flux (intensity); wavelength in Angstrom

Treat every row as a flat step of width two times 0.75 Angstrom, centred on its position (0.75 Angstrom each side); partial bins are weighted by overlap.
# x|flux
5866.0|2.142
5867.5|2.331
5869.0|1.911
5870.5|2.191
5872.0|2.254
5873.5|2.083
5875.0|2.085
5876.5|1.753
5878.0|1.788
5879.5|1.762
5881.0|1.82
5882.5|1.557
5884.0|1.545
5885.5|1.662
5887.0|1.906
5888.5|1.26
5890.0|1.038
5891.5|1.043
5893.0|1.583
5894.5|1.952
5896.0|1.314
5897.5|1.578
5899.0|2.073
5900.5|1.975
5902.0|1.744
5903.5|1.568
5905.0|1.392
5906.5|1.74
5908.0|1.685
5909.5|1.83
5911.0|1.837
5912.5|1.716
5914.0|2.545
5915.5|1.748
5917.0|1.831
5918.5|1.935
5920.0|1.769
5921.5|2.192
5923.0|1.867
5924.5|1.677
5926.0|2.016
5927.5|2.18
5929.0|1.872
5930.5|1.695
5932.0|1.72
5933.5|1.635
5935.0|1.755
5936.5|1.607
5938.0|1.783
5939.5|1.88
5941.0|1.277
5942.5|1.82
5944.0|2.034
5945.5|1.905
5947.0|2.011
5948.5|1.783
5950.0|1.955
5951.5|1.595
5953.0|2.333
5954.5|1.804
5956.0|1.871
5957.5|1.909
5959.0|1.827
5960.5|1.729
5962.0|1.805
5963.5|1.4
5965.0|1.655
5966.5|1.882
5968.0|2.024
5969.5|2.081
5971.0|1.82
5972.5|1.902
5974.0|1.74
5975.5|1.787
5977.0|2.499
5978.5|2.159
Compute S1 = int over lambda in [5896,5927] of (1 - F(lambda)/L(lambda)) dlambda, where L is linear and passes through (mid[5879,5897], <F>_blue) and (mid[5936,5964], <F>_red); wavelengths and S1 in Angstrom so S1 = -3.50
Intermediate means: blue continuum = 1.53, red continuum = 1.81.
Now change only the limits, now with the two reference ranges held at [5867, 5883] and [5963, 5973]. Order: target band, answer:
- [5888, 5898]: 2.8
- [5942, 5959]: -0.5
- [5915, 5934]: 0.3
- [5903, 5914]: 1.0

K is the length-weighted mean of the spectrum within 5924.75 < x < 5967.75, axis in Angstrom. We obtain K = 1.81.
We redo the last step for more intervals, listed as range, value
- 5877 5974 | 1.77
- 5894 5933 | 1.82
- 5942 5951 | 1.91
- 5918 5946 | 1.82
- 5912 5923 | 1.96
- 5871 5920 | 1.74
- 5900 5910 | 1.69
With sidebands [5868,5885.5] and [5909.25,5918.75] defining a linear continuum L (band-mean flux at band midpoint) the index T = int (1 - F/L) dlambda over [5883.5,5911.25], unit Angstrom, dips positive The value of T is 4.3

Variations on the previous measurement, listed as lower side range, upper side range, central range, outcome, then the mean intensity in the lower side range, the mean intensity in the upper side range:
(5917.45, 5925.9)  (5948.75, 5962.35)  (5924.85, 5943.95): 1.09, 1.9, 1.87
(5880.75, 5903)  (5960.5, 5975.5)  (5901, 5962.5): -4.34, 1.6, 1.81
